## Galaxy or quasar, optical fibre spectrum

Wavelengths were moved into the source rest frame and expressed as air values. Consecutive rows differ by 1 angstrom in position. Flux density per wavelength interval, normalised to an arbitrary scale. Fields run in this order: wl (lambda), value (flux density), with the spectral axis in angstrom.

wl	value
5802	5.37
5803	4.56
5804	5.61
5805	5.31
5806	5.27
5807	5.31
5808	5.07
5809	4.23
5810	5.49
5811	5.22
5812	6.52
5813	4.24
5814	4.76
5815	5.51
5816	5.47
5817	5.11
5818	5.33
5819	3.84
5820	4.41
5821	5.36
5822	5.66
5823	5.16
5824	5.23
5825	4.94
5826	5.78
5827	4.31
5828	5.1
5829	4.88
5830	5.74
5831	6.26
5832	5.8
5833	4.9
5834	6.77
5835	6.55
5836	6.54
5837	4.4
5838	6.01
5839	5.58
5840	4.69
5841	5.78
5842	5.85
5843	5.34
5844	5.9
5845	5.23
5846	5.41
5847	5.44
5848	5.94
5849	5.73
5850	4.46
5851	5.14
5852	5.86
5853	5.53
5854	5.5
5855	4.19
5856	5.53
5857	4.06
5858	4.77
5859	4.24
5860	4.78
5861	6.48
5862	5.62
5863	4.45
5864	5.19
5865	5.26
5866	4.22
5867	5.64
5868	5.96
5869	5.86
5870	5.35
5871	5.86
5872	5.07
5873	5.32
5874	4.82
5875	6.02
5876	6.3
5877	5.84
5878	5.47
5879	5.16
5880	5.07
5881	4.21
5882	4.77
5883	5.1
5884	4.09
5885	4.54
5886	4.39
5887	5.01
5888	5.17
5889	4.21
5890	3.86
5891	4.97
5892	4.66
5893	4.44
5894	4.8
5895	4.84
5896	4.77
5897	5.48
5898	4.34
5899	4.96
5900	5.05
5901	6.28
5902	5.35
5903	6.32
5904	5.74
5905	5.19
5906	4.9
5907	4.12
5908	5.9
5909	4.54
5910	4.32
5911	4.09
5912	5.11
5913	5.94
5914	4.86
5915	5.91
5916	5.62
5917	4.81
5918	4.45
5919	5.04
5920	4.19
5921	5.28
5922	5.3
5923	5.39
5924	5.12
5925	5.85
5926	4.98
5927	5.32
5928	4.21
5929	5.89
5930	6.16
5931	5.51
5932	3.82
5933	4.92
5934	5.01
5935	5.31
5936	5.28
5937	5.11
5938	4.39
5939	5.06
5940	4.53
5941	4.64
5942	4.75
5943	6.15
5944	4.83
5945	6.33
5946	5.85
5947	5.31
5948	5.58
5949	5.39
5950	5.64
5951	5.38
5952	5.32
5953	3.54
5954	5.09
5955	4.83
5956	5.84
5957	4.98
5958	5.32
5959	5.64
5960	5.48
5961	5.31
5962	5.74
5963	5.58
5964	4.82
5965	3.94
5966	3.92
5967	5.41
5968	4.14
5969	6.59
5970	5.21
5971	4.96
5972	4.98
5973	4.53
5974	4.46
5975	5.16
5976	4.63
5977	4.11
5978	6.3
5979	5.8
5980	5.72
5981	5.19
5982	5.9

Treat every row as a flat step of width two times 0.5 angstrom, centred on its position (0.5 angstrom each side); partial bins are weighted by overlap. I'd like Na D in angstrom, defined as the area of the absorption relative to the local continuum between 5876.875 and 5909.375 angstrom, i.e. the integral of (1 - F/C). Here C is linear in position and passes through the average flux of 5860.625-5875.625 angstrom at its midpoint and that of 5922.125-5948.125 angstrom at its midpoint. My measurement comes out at 2.3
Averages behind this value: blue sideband 5.41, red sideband 5.2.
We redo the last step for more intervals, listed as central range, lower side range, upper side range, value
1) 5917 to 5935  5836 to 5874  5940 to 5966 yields 0.52 angstrom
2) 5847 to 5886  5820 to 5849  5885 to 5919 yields 0.49 angstrom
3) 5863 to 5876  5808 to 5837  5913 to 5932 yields -0.31 angstrom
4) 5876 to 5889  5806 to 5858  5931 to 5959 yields 0.75 angstrom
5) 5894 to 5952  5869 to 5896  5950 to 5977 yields -1.82 angstrom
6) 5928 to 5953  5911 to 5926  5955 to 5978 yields -0.43 angstrom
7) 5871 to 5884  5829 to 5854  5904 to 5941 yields 0.28 angstrom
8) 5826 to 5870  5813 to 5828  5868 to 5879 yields -0.48 angstrom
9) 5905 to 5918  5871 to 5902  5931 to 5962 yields 0.18 angstrom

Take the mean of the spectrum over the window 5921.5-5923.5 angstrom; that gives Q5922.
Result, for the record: 5.34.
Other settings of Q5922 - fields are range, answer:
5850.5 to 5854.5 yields 5.51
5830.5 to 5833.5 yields 5.65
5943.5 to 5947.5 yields 5.58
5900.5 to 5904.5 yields 5.92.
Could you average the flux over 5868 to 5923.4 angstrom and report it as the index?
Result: 5.07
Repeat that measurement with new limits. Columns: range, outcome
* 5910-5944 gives 5.08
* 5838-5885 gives 5.26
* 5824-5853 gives 5.51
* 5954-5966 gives 5.17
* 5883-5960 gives 5.07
